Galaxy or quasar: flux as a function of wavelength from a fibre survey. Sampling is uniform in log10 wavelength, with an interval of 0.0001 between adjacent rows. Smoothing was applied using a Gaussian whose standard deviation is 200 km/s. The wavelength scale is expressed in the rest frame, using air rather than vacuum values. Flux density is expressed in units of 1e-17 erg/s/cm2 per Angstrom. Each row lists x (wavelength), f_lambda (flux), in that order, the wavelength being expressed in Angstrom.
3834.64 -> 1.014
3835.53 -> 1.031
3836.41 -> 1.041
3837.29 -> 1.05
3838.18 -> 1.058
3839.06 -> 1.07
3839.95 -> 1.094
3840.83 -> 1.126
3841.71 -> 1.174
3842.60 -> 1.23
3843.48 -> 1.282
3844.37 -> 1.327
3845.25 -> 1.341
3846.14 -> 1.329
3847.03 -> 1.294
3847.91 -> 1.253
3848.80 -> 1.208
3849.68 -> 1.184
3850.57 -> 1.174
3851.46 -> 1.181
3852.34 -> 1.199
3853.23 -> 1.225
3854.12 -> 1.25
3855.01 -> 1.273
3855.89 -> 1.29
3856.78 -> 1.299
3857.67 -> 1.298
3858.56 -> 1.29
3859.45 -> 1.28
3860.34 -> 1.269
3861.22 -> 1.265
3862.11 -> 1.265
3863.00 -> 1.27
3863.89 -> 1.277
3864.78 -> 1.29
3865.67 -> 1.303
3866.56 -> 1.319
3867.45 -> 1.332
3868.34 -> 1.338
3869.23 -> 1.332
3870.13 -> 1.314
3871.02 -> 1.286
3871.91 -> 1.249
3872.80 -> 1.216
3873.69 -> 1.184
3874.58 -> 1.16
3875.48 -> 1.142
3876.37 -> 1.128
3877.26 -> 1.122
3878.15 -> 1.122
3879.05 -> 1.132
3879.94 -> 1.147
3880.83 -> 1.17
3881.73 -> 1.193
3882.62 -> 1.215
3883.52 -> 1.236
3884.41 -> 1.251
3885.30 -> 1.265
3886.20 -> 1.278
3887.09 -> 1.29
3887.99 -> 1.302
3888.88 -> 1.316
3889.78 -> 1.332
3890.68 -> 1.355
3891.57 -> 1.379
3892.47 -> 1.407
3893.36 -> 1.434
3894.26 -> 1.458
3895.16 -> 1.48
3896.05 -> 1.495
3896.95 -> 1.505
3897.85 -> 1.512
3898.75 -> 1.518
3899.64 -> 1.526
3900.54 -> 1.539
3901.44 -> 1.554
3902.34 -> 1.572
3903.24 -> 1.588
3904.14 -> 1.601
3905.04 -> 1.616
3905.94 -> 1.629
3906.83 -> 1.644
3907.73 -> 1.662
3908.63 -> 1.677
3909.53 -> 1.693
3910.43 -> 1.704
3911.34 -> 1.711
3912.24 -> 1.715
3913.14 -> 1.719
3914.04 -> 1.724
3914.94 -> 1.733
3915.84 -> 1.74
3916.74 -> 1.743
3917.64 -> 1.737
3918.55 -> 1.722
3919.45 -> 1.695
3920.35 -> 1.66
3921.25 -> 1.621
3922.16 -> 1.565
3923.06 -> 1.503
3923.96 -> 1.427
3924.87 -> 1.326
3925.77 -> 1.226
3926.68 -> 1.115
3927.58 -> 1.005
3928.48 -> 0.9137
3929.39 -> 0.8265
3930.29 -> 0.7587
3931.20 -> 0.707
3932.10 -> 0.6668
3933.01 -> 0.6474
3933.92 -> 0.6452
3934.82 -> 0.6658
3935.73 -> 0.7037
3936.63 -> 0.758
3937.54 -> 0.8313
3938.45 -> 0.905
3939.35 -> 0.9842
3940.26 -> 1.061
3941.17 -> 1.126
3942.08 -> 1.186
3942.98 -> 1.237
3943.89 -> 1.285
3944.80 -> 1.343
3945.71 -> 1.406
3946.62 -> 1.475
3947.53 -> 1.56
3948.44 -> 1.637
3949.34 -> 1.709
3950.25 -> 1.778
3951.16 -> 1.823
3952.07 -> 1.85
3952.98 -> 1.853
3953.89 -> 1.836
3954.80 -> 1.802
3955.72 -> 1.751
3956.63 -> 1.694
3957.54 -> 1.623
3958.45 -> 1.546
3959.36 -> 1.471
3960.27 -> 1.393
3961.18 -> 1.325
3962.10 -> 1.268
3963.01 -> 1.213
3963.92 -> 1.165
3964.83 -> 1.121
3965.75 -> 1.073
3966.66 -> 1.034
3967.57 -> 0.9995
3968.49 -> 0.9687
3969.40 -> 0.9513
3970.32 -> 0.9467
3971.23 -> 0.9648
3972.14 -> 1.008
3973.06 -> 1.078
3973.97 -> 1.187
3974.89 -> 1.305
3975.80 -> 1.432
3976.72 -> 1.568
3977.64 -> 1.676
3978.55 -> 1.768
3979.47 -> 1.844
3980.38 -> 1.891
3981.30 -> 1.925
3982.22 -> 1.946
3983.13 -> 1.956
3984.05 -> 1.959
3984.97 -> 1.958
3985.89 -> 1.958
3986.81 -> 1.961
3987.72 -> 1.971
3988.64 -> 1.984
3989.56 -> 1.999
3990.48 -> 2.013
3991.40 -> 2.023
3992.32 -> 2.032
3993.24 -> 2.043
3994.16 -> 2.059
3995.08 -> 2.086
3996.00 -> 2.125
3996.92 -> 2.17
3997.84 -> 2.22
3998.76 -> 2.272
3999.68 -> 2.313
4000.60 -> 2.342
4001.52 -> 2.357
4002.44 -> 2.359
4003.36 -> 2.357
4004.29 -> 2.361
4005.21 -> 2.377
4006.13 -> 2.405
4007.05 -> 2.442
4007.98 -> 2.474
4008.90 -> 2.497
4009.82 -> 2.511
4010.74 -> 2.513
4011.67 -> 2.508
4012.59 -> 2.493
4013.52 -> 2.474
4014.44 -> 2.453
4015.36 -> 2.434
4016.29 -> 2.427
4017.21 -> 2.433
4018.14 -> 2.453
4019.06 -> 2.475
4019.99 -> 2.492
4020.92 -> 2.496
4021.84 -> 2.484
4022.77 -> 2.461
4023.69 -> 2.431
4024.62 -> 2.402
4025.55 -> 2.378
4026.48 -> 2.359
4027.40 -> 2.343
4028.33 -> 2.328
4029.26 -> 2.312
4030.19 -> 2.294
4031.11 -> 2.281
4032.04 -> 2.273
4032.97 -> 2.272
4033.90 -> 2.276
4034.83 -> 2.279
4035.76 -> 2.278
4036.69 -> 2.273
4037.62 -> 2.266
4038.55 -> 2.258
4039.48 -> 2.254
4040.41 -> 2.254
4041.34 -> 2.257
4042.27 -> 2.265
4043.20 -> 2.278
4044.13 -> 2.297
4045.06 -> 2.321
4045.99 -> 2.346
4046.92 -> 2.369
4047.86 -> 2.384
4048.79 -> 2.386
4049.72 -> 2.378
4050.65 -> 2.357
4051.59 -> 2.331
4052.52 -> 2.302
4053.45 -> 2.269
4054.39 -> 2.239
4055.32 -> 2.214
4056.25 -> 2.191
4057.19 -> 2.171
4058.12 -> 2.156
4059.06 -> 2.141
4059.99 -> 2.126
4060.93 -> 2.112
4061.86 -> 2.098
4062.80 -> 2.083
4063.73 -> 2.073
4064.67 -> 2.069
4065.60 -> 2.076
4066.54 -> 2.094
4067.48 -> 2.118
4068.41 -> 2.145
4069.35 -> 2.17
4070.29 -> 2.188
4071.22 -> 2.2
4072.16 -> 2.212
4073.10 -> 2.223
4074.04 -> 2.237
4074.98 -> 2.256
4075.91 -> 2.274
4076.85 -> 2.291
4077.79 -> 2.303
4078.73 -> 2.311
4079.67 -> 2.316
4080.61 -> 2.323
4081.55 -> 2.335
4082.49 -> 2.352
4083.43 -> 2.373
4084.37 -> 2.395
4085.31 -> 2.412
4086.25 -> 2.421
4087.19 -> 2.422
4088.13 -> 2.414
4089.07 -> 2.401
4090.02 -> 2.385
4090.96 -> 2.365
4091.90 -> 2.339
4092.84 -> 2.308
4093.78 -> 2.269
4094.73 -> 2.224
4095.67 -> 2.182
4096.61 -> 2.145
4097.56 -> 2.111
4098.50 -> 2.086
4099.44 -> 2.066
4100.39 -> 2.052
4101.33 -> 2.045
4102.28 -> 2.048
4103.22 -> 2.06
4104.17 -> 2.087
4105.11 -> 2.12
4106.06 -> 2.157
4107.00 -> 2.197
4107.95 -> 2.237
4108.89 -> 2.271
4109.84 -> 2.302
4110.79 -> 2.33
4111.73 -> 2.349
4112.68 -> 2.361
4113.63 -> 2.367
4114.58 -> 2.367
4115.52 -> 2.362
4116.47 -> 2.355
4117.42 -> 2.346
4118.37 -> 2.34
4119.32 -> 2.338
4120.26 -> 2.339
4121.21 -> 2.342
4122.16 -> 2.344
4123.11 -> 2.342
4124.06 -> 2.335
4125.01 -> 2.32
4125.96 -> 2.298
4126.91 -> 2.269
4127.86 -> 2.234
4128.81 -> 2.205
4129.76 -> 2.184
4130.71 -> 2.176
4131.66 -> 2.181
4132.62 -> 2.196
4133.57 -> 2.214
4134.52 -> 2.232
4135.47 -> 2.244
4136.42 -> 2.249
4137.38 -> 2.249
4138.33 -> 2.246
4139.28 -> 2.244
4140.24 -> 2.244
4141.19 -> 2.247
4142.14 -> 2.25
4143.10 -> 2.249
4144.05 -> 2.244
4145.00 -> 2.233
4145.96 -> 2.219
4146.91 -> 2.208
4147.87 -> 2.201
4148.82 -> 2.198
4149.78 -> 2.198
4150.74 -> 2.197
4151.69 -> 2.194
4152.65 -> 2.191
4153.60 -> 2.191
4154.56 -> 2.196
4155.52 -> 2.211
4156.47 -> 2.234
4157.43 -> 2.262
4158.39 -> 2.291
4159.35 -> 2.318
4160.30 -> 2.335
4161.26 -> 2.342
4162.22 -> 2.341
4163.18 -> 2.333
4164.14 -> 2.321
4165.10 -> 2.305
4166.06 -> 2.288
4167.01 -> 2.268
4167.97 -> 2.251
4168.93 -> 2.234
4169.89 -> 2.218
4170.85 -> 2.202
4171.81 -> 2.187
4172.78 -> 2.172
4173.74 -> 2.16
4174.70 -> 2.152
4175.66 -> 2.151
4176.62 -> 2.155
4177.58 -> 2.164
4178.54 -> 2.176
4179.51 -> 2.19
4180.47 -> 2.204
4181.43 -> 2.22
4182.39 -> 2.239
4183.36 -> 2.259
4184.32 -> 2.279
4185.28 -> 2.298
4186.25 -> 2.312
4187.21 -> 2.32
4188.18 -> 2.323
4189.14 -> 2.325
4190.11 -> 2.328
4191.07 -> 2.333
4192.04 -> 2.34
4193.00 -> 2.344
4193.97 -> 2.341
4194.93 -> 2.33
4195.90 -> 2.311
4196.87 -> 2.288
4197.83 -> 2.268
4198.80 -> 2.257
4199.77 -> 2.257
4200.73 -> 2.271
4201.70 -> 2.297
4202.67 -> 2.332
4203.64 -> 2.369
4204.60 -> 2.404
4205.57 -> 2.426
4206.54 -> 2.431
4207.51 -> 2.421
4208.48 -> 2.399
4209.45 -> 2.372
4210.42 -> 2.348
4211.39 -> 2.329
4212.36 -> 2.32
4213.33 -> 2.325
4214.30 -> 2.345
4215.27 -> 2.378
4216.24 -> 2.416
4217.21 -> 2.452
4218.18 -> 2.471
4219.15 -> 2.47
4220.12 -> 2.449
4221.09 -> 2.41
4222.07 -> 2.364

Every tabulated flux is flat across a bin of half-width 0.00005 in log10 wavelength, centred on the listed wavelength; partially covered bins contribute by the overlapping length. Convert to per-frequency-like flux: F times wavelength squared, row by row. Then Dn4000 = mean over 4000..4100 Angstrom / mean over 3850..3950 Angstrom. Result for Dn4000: 1.88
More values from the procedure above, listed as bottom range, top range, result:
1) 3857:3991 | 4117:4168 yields 1.80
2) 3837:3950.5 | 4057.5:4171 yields 1.92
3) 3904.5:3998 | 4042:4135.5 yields 1.62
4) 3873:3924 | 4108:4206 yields 1.76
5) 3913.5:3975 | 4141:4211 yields 1.98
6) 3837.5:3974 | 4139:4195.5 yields 1.95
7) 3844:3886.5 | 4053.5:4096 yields 2.01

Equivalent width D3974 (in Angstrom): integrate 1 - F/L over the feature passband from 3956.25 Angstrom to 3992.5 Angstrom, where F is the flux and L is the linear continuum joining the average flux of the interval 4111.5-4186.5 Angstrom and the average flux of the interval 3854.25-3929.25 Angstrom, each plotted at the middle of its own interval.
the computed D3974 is 3.3 Angstrom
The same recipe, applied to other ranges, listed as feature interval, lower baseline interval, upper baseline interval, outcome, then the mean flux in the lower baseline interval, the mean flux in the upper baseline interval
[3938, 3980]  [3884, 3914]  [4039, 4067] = 9.70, 1.51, 2.23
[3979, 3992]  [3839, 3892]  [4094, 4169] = -2.00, 1.25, 2.24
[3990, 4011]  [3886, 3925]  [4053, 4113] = -3.93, 1.56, 2.22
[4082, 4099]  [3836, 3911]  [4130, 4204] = -2.57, 1.32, 2.25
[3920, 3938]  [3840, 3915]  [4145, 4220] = 5.76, 1.35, 2.29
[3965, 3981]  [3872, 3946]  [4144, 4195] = 2.79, 1.32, 2.25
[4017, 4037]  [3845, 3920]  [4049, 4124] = -3.71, 1.39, 2.25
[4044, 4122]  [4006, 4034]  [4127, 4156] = 2.05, 2.42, 2.22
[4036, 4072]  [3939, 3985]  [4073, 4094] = -1.81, 1.45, 2.34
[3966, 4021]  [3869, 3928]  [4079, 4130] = -4.61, 1.43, 2.28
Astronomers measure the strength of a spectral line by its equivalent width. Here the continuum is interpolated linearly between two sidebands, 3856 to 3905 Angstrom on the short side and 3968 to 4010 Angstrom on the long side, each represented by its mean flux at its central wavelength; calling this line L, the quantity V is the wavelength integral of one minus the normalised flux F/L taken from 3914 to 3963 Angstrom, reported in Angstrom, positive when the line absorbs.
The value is 8.9 Angstrom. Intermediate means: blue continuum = 1.32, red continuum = 1.91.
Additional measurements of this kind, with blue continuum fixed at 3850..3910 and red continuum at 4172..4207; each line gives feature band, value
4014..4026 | -4.6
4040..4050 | -2.6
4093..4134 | -3.8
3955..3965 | 0.9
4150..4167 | -0.6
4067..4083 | -2.6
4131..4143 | -0.6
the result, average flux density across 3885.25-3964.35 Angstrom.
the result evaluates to 1.4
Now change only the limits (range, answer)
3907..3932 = 1.46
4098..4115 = 2.19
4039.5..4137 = 2.25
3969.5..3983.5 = 1.48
